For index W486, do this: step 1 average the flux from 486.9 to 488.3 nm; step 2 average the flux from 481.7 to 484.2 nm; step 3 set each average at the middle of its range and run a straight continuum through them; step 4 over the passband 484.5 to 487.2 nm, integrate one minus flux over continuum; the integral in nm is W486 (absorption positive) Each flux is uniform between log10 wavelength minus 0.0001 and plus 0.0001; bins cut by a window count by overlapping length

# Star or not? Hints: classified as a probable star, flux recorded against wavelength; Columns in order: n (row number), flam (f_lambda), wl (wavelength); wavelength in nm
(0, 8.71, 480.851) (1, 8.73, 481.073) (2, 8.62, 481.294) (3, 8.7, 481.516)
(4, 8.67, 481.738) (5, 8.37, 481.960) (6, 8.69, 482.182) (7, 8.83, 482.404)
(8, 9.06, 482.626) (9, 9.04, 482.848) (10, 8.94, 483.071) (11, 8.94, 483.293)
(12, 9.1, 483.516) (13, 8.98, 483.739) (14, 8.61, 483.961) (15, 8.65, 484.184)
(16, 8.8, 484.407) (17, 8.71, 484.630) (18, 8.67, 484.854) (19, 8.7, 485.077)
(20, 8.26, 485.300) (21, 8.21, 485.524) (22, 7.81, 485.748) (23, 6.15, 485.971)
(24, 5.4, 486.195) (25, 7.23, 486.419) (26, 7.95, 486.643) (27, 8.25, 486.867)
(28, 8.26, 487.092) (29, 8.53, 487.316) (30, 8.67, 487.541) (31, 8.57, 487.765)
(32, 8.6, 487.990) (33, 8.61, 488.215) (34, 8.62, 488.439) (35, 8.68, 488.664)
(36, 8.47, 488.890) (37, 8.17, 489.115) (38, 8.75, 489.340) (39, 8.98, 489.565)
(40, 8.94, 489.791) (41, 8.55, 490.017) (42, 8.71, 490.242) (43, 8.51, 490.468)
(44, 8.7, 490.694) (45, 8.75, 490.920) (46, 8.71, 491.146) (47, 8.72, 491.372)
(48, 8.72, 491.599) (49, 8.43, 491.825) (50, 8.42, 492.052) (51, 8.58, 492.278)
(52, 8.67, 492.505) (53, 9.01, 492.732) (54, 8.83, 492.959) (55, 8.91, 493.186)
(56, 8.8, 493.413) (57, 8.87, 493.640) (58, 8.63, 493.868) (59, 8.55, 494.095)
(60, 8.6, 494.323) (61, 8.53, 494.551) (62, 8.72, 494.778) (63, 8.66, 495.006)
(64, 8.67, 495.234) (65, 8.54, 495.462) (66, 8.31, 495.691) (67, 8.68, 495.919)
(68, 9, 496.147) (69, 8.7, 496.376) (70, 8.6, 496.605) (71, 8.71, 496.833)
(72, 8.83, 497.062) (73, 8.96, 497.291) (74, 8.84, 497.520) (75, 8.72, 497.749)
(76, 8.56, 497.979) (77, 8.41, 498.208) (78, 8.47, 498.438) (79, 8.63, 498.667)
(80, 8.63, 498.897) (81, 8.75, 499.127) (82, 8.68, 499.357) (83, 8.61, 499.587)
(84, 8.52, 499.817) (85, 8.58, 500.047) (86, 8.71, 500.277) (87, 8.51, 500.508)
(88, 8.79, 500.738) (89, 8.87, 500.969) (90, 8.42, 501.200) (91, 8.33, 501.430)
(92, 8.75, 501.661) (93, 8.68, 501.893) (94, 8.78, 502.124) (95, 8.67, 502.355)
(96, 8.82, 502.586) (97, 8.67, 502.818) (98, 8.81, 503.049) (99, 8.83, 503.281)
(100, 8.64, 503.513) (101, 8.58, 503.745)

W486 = 0.260 nm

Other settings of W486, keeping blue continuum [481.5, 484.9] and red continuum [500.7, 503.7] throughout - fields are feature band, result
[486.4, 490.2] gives 0.120 nm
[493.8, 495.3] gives 0.020 nm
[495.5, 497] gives 0.010 nm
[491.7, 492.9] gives 0.016 nm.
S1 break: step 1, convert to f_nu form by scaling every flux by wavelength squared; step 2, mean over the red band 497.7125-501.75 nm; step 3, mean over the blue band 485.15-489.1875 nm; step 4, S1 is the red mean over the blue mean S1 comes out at 1.13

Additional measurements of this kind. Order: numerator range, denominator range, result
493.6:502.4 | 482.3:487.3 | 1.10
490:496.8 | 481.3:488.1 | 1.07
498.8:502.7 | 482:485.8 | 1.06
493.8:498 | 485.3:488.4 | 1.14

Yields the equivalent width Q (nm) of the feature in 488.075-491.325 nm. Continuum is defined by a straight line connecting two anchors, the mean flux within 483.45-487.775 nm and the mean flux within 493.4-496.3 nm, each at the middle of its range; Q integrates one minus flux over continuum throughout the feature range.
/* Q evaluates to -0.11 nm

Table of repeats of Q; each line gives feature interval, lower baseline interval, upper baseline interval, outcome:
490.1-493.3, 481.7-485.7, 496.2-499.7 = 0.002 nm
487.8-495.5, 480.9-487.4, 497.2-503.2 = -0.142 nm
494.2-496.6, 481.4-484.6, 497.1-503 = 0.017 nm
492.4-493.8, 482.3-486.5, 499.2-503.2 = -0.056 nm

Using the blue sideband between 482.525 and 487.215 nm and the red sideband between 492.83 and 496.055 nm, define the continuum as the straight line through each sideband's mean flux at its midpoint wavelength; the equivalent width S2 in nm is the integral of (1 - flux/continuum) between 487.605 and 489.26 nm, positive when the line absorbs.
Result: -0.02 nm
